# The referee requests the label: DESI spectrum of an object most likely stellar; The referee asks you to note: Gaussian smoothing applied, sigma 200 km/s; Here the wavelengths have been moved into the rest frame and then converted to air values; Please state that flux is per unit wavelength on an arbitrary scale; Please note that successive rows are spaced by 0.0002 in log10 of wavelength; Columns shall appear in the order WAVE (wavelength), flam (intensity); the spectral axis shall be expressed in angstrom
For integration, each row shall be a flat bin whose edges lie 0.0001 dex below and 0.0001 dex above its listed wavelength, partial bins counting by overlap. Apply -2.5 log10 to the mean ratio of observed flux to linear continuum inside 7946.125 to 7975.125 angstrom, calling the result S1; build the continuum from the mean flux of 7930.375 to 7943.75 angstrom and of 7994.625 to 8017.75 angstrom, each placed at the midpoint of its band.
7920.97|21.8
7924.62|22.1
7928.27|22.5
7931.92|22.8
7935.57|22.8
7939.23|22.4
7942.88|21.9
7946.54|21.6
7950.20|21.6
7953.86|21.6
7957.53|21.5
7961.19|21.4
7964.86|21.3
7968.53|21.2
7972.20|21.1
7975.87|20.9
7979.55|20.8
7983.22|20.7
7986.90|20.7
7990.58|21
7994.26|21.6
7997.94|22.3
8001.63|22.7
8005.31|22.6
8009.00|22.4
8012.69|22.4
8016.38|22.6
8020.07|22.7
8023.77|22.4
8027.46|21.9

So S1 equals 0.05 mag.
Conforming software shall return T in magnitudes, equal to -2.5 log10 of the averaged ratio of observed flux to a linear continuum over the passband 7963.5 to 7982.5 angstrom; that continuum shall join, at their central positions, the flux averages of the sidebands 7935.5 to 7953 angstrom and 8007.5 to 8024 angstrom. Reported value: 0.058 mag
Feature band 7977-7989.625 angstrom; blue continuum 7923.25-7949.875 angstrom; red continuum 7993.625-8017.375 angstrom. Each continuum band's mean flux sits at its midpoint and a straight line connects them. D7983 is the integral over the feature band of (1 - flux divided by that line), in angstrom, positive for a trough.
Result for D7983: 0.9 angstrom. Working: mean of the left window 22.3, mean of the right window 22.4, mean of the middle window 20.8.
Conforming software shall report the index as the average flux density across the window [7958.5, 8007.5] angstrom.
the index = 21.4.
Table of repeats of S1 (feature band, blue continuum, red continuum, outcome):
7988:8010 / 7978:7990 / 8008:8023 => -0.02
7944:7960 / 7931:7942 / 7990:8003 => 0.04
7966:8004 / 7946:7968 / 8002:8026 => 0.03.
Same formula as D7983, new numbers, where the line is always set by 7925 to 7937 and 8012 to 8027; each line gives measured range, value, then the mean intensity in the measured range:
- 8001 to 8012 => -0.01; 22.5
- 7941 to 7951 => 0.40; 21.7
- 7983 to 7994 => 0.78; 20.9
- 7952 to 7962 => 0.48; 21.5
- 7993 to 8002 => 0.14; 22.1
